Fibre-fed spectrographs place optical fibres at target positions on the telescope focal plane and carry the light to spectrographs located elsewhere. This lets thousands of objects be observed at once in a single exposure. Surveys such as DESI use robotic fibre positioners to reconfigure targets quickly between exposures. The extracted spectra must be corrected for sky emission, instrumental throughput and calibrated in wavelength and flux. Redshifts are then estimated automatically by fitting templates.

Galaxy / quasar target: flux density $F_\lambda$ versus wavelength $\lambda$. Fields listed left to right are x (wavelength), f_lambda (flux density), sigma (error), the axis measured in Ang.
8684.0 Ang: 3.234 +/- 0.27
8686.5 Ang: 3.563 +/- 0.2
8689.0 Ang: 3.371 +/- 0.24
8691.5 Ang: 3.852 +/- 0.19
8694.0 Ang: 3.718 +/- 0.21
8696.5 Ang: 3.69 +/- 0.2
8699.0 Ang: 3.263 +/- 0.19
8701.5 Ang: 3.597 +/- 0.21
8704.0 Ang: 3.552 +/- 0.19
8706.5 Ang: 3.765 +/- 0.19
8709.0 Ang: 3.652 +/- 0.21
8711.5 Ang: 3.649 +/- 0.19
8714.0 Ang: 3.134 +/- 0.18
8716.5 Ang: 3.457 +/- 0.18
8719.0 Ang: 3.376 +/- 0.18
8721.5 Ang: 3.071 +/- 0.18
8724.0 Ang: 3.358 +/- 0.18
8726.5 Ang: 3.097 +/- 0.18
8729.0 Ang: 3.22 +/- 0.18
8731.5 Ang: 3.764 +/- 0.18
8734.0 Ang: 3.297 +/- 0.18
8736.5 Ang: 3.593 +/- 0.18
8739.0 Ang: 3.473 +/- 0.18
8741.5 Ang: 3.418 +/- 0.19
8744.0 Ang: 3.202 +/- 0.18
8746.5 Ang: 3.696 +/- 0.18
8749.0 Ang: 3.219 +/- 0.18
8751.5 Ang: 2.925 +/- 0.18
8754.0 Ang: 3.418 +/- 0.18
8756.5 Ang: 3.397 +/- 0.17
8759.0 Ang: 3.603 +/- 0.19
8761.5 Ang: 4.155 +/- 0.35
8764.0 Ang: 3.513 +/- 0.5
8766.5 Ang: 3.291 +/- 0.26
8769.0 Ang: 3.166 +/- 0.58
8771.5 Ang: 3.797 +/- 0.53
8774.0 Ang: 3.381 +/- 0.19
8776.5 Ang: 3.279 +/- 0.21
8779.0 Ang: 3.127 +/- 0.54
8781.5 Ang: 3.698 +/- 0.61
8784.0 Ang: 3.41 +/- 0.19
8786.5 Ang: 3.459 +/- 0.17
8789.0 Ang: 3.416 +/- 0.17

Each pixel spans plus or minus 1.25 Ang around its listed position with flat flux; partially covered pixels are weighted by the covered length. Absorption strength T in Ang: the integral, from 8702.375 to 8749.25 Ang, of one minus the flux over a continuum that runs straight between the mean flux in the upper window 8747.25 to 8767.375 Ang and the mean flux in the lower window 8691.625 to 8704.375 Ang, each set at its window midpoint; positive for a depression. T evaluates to 1.3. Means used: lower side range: 3.59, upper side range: 3.45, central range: 3.43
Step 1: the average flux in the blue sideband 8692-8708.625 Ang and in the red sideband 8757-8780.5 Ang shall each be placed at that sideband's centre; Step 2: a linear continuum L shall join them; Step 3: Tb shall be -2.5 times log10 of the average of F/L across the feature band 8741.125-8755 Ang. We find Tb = 0.07 mag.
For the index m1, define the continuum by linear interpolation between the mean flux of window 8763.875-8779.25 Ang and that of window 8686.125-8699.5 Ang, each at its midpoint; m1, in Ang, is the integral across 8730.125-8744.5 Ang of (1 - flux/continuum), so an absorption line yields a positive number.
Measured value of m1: 0.0 Ang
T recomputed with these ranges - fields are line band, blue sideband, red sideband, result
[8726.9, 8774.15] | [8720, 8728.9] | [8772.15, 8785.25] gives -2.2 Ang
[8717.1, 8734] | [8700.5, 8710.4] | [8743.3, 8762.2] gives 1.1 Ang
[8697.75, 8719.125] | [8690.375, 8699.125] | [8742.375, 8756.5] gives 0.5 Ang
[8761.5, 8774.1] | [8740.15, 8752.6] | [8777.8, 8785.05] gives -0.5 Ang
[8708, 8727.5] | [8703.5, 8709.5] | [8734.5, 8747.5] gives 1.4 Ang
